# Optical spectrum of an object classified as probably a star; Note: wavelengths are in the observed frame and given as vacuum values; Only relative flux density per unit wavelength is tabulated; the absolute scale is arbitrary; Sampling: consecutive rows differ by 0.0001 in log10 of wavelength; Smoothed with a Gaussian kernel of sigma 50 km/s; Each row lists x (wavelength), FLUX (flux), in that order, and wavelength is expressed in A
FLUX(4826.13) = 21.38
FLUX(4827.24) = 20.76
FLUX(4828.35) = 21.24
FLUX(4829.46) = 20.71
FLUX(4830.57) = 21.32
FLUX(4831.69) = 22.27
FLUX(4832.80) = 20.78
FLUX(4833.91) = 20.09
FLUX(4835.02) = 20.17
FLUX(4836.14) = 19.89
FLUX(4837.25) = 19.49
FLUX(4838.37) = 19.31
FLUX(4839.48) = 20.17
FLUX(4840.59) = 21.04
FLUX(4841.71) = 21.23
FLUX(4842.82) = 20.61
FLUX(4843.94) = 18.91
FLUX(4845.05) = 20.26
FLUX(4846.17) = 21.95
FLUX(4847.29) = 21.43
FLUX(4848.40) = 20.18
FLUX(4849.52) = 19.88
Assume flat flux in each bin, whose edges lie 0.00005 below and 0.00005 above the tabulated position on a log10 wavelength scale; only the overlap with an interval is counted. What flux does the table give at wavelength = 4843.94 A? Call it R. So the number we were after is 18.91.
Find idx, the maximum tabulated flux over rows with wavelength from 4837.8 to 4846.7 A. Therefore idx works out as 21.95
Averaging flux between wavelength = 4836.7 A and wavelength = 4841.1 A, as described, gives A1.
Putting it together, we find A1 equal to 20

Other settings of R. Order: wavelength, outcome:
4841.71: 21.23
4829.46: 20.71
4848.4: 20.18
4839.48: 20.17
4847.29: 21.43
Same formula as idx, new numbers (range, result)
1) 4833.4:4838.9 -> 20.17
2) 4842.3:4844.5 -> 20.61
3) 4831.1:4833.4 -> 22.27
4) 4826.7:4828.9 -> 21.24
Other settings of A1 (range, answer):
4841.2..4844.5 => 20.3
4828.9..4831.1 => 21.1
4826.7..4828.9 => 21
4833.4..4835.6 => 20.1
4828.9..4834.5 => 21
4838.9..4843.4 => 20.8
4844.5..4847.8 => 21.2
